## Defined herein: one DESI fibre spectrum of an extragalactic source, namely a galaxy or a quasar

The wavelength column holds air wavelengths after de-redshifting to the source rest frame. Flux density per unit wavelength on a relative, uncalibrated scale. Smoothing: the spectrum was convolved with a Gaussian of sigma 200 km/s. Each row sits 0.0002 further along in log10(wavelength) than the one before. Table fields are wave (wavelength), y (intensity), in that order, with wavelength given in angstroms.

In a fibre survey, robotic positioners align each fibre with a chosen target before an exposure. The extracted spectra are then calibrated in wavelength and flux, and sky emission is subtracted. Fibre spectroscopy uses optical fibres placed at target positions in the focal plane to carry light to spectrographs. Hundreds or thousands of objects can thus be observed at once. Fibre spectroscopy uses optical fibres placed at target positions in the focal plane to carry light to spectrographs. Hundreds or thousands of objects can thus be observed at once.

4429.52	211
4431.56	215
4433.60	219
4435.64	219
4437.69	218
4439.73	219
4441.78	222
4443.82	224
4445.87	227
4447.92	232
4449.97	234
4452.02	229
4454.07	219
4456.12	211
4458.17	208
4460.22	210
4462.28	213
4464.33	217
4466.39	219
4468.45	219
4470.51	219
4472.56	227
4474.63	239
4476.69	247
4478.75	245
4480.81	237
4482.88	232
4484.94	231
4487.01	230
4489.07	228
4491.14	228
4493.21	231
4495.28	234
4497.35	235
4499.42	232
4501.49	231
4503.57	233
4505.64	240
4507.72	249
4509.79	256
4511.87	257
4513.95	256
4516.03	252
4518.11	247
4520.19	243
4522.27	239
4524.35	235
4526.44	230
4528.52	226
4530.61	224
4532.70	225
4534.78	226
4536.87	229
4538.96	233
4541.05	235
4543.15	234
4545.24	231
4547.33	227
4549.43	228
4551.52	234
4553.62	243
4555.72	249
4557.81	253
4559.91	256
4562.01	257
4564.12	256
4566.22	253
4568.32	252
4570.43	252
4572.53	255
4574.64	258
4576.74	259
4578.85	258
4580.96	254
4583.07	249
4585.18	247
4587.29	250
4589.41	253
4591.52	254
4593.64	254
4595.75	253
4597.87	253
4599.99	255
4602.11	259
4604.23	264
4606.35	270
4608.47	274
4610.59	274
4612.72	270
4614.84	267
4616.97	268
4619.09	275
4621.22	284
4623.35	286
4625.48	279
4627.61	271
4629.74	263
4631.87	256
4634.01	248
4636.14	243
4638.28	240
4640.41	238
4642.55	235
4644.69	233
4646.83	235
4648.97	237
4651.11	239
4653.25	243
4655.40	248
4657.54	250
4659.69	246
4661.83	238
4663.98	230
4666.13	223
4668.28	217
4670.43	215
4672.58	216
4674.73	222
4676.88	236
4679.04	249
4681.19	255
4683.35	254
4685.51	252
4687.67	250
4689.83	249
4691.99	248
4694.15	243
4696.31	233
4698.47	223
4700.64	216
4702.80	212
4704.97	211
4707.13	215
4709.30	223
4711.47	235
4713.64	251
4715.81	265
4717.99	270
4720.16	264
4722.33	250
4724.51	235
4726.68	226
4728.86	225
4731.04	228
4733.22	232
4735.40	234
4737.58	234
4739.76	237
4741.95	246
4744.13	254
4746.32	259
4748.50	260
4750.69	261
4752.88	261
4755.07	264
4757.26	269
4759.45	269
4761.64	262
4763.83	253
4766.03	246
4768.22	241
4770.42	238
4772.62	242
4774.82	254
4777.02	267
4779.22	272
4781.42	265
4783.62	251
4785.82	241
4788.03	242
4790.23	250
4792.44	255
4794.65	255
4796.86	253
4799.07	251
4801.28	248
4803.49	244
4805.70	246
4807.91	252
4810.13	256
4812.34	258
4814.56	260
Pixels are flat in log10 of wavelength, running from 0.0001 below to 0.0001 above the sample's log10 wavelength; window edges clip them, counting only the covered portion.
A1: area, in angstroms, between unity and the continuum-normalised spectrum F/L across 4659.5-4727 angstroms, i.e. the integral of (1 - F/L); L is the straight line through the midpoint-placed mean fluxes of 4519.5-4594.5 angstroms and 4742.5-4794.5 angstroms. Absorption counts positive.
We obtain 3.9 angstroms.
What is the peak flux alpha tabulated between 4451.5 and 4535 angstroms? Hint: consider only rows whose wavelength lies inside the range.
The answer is 257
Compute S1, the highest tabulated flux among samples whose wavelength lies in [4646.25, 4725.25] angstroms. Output 270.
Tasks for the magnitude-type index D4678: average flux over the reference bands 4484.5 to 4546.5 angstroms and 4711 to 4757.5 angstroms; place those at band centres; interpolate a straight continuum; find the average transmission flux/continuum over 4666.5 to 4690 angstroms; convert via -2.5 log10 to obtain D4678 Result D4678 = 0.036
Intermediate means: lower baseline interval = 236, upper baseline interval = 248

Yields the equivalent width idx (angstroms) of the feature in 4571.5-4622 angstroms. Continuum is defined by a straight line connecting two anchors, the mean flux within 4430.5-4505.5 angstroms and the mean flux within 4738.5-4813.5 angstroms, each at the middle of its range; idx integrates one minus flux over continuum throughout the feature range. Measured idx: -4.9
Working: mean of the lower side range 226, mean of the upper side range 254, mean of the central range 261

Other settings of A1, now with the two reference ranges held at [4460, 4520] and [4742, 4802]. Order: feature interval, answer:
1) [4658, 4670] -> 0.79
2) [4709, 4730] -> 0.49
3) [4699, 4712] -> 1.66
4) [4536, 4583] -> -1.21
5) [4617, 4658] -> -1.34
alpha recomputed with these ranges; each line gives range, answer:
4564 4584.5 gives 259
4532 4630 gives 286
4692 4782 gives 272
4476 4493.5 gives 247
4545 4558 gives 253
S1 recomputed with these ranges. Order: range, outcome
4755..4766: 269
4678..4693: 255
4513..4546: 256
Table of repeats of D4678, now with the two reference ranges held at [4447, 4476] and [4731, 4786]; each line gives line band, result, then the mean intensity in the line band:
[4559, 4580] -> -0.102 mag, 256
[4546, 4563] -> -0.056 mag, 243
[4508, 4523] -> -0.106 mag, 250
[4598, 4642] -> -0.112 mag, 264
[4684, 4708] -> 0.059 mag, 233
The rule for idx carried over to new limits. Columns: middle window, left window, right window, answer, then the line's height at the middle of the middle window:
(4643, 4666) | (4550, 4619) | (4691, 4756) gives 0.9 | 248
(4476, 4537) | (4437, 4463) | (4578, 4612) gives -0.5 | 235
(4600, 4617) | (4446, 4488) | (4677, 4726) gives -2.4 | 235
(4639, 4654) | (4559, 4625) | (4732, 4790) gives 1.2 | 258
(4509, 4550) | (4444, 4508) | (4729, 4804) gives -0.7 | 232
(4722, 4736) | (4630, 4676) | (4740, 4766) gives 1.2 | 253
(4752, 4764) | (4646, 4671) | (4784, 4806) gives -0.9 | 245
